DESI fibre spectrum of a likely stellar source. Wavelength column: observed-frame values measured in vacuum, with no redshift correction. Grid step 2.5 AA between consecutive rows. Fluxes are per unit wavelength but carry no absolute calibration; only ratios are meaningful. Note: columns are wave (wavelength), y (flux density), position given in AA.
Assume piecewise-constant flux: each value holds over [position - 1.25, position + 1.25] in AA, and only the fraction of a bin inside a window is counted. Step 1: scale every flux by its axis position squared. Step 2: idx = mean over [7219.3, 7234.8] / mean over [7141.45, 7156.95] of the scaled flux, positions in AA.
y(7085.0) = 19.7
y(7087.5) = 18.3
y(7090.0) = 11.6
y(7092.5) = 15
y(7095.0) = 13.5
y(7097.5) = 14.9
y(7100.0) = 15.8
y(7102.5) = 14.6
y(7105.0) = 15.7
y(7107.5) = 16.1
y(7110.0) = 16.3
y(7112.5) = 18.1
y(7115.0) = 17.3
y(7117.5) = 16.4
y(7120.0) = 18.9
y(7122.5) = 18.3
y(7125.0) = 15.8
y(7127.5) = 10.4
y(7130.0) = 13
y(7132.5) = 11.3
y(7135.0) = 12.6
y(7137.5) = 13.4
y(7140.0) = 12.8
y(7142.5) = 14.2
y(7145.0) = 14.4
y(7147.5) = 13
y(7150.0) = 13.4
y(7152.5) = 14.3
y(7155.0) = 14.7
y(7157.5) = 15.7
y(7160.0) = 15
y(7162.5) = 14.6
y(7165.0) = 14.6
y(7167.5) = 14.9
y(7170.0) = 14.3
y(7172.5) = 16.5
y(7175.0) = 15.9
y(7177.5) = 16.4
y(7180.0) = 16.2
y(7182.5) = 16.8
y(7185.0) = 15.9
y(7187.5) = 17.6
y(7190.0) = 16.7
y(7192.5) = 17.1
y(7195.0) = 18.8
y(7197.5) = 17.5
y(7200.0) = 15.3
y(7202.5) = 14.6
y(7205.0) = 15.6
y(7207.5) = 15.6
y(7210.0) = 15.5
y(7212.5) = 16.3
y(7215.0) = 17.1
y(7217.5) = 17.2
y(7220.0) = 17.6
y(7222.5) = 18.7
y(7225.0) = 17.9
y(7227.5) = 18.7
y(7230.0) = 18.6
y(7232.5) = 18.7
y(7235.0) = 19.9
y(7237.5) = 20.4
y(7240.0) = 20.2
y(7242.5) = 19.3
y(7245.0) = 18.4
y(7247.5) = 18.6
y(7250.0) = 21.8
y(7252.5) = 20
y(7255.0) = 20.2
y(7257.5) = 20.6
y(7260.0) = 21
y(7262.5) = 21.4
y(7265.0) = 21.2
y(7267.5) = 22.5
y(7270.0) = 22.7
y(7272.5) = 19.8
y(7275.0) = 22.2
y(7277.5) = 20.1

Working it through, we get 1.3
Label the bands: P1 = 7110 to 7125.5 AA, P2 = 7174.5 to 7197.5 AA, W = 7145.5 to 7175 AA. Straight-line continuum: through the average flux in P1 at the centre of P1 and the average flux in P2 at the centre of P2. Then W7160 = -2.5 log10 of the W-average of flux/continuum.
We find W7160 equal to 0.165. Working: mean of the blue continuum 17.5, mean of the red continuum 16.9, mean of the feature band 14.7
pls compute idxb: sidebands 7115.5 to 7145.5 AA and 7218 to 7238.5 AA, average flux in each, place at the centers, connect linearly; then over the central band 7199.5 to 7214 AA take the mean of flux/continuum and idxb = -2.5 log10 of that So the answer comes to 0.15 mag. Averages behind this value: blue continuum 14.4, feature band 15.5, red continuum 18.7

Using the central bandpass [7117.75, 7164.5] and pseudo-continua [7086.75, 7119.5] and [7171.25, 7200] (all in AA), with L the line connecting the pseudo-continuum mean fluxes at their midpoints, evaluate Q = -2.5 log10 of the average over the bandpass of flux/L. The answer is 0.14 mag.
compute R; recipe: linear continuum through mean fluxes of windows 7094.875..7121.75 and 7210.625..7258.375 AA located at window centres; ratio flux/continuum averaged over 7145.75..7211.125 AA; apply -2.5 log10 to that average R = 0.14 mag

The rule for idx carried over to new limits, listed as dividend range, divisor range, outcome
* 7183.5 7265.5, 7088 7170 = 1.27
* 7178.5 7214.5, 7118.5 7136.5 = 1.17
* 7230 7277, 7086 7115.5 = 1.37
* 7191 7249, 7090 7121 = 1.16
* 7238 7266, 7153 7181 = 1.35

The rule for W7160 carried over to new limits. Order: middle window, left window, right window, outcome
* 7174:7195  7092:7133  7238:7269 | 0.08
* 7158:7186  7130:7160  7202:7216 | -0.07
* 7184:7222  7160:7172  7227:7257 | 0.03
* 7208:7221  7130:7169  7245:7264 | 0.08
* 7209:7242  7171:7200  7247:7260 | 0.04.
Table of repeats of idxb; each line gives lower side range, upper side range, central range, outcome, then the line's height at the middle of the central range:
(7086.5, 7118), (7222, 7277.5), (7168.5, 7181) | 0.13 mag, 17.8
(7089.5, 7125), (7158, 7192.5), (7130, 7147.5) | 0.21 mag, 15.9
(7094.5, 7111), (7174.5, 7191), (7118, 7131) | 0.02 mag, 15.7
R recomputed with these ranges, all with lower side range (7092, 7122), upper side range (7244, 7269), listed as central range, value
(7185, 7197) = 0.08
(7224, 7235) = 0.07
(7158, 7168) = 0.20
